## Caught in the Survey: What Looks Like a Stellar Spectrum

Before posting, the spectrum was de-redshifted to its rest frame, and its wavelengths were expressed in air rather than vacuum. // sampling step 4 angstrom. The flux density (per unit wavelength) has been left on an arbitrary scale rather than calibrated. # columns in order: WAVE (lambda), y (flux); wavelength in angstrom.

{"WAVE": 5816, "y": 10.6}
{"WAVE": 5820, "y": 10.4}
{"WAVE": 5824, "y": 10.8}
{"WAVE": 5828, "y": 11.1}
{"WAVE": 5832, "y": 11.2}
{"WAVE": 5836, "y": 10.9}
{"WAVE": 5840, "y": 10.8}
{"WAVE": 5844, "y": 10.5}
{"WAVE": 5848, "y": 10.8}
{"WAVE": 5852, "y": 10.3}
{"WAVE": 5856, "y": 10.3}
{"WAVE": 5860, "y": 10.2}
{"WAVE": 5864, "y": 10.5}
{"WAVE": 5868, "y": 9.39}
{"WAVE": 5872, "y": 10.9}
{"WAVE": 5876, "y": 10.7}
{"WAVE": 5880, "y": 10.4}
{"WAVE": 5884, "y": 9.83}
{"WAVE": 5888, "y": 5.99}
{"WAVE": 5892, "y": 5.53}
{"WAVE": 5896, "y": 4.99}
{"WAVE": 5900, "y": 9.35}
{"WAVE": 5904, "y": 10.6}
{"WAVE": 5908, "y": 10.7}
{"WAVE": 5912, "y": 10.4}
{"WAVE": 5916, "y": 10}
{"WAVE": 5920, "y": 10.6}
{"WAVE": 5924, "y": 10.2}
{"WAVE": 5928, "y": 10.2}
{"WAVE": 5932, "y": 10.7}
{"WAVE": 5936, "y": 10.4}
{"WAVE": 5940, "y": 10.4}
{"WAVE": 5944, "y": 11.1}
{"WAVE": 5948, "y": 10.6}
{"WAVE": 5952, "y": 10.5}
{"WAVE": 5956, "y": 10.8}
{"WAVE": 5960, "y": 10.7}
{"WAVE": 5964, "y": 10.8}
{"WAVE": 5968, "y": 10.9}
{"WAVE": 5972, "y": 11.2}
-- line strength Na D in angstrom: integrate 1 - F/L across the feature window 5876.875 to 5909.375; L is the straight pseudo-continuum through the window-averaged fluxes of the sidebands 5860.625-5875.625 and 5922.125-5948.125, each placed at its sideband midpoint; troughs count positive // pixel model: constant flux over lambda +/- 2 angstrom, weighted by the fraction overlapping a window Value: 6.0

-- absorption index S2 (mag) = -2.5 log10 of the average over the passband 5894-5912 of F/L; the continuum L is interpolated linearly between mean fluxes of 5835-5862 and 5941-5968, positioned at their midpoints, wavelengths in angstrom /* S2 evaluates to 0.17 mag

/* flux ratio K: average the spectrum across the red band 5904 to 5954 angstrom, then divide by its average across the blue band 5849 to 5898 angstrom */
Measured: 1.15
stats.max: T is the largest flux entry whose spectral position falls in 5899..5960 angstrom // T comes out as 11.1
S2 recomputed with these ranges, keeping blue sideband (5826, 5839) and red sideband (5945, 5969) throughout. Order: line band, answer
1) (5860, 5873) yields 0.08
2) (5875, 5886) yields 0.07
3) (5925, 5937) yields 0.04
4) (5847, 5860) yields 0.06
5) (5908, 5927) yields 0.05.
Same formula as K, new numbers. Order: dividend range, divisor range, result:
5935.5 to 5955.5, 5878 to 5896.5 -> 1.41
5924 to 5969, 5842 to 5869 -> 1.03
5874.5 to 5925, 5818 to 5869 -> 0.86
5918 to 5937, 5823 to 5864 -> 0.98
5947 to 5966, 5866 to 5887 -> 1.06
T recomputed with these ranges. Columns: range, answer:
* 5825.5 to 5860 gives 11.2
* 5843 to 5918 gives 10.9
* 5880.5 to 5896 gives 9.83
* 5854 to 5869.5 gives 10.5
